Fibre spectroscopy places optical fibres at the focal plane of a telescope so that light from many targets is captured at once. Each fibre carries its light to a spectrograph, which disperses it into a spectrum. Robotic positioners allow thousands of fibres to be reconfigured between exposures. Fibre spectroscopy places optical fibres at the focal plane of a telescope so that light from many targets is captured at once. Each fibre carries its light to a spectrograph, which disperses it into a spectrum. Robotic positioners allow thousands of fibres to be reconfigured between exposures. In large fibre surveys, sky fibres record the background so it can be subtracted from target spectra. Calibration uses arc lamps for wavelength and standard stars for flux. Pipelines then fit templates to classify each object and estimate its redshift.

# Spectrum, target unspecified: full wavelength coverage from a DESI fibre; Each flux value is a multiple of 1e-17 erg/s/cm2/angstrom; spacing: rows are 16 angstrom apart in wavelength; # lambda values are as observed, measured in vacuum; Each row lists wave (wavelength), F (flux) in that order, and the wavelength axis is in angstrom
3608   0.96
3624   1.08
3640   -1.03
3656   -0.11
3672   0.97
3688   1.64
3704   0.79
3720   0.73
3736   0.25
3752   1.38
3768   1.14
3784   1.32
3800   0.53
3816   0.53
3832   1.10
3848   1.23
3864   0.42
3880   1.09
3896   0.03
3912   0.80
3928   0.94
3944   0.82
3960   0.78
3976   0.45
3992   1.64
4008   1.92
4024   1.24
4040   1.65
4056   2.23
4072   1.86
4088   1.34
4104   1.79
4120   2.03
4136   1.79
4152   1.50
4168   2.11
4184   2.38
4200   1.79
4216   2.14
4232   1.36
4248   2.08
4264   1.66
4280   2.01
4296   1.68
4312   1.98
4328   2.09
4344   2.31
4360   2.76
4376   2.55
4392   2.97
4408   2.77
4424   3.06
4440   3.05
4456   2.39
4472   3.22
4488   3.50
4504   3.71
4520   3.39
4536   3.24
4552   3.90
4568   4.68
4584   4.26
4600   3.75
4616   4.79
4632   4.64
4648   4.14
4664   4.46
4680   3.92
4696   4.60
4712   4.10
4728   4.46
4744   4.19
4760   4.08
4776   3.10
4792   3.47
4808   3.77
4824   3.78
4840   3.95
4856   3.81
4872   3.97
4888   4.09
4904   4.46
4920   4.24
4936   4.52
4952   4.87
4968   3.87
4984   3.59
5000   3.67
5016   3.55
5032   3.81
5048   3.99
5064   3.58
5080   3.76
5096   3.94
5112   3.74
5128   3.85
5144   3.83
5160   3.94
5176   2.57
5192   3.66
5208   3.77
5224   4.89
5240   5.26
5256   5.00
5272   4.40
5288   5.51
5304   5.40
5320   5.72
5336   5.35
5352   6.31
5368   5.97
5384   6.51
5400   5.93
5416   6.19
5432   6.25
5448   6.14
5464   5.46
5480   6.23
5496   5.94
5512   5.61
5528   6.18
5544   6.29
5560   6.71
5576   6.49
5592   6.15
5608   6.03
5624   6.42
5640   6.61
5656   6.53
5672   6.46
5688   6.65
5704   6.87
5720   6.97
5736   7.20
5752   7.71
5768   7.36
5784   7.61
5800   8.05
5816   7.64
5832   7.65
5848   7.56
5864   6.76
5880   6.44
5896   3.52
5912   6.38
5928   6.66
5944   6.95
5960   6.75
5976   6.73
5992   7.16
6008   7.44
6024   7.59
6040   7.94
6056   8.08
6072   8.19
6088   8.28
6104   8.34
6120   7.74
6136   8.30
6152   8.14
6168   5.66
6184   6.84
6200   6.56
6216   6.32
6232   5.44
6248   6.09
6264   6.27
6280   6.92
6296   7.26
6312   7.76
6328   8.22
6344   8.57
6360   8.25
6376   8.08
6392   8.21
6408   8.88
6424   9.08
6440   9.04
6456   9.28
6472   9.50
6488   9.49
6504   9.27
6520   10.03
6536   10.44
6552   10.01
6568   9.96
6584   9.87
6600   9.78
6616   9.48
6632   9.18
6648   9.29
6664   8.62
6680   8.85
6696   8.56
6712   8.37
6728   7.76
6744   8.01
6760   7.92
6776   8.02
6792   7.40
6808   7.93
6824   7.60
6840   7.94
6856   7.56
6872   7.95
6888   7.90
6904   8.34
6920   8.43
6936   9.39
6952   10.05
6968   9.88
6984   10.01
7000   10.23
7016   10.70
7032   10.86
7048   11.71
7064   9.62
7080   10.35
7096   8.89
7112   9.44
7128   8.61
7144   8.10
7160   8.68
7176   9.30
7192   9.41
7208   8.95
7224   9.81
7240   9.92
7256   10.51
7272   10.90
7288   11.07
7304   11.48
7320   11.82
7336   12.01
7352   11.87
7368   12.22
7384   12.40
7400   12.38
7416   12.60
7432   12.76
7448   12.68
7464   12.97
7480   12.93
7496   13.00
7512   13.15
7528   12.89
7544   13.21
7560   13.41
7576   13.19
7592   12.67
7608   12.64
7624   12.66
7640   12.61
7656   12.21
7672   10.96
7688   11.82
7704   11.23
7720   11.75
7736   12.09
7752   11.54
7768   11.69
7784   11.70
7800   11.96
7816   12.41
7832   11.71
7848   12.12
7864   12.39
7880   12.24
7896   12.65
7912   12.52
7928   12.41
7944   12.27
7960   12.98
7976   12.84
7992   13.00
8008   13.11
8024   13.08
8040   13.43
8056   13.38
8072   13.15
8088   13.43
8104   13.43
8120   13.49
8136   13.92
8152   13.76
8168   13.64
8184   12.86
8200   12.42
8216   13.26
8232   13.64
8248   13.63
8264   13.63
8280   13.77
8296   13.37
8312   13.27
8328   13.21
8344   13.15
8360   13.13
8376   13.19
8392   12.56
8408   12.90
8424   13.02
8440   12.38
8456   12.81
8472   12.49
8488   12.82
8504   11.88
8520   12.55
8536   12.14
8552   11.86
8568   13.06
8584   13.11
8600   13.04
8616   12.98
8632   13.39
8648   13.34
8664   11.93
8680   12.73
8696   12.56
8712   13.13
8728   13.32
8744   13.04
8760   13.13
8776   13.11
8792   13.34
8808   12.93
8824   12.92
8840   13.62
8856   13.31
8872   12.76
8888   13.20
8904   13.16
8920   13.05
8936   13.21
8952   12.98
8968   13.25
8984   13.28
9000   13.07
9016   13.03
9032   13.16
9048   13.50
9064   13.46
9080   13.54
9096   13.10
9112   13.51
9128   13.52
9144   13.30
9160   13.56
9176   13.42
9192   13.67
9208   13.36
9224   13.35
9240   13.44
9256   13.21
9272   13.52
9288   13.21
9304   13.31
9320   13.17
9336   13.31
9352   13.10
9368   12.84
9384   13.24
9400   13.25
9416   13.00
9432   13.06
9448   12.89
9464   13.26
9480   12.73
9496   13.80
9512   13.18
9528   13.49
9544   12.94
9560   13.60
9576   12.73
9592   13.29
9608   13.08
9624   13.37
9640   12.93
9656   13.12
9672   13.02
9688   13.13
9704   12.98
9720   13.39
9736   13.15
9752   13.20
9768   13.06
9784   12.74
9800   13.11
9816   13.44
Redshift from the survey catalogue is 0.000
